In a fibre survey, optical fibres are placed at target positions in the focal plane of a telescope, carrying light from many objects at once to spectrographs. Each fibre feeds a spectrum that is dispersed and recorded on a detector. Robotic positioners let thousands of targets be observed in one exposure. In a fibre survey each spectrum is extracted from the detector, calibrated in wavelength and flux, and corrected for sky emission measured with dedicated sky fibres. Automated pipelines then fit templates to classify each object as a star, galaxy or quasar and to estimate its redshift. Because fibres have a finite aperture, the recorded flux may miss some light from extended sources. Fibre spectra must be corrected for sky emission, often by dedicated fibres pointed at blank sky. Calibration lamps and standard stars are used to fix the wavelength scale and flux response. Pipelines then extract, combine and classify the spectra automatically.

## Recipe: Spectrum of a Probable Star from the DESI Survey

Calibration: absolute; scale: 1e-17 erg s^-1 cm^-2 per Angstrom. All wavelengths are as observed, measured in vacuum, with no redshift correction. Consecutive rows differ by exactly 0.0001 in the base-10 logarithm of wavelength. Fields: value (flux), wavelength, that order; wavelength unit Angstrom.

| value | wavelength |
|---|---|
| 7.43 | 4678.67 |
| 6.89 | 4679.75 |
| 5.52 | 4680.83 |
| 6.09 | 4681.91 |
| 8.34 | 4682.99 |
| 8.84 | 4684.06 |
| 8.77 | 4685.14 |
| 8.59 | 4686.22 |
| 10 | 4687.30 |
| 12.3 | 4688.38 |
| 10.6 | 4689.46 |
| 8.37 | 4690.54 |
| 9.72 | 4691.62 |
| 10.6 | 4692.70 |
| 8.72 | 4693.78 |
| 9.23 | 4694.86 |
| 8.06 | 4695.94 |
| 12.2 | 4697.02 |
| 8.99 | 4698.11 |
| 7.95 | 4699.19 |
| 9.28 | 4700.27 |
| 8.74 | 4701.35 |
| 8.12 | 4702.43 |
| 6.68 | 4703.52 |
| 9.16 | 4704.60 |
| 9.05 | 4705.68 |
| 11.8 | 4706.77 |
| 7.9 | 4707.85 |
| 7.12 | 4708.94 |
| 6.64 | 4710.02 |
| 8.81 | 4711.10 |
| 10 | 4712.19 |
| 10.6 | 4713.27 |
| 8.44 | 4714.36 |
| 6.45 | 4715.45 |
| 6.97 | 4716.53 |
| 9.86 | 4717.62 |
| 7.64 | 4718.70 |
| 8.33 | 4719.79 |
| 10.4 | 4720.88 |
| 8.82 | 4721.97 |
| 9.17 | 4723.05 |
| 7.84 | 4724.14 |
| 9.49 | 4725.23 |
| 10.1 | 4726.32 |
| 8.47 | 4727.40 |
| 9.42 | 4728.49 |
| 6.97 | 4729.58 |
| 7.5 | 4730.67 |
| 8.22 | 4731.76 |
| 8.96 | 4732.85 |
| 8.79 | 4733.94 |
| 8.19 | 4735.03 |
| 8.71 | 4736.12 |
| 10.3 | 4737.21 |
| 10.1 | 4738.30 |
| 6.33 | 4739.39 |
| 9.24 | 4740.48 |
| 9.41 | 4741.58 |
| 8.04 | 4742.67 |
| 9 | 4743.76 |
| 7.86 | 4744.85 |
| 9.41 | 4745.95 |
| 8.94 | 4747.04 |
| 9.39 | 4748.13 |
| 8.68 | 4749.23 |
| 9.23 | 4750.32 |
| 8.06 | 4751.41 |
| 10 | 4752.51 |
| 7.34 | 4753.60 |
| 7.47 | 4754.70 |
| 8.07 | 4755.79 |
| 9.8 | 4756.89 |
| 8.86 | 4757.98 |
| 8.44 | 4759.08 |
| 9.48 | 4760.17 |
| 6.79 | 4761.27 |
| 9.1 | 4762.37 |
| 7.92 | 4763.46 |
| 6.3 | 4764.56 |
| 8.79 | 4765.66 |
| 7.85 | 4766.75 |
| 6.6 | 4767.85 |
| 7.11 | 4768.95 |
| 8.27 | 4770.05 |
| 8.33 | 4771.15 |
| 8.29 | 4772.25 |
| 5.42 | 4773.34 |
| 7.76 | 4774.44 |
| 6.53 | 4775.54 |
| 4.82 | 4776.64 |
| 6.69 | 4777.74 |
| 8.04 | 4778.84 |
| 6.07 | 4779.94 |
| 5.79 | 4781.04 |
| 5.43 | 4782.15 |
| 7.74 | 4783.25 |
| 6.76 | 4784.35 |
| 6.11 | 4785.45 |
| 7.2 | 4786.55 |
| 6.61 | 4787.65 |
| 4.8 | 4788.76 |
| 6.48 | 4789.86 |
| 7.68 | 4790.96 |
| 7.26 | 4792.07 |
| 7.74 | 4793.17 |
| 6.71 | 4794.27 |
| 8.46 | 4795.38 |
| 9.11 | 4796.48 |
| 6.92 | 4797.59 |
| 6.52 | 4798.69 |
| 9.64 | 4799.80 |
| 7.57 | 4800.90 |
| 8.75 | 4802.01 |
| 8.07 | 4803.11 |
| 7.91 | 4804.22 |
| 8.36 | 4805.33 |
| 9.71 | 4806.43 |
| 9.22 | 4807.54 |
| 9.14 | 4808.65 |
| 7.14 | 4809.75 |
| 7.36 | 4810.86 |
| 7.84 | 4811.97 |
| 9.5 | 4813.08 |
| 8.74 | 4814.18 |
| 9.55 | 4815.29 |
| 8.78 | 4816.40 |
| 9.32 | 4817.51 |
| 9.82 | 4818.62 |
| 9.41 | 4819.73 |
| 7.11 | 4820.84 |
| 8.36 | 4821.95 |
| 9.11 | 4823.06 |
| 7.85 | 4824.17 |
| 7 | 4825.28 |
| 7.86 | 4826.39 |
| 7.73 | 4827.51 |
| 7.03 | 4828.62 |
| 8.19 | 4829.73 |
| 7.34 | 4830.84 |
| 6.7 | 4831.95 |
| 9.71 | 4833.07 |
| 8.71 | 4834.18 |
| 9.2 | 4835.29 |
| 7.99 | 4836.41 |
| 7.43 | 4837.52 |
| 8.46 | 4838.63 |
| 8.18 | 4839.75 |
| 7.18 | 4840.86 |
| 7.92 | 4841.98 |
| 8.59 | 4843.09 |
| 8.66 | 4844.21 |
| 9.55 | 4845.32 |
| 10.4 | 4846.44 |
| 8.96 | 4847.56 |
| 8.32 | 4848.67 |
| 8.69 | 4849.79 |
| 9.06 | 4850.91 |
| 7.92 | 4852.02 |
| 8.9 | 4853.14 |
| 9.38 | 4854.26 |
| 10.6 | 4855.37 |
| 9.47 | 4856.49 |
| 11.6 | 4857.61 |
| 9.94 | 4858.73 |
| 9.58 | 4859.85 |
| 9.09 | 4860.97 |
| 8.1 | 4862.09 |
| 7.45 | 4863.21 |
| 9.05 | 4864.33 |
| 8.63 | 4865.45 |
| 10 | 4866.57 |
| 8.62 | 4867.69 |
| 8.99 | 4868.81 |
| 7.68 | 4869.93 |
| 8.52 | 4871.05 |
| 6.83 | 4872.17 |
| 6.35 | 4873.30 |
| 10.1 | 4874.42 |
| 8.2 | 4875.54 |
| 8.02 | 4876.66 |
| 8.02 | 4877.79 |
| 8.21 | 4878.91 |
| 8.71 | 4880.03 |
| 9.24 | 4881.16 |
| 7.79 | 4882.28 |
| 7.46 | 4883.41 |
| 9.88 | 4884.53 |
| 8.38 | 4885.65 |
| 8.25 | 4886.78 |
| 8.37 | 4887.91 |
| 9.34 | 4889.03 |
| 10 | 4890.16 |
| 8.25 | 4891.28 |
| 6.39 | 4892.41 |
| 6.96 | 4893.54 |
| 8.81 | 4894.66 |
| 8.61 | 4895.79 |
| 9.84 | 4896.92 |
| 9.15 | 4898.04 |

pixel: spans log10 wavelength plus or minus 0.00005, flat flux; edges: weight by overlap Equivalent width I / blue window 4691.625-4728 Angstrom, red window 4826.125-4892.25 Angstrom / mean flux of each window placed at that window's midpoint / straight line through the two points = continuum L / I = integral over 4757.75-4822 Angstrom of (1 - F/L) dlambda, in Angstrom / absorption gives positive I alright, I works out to 7.25 Angstrom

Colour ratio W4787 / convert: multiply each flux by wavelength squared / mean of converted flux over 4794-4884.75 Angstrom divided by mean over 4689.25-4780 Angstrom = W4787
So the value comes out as 1.05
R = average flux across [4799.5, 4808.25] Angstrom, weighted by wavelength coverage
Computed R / 8.63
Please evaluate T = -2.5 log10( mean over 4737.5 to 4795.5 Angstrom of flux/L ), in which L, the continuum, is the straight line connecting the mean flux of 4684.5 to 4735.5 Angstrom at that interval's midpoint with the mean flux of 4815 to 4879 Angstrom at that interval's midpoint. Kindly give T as 0.14 mag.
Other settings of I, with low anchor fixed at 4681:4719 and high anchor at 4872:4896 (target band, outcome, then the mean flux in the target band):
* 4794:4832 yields 1.1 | 8.26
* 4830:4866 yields -1.6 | 8.77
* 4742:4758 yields 0.0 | 8.68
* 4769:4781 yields 2.3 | 6.98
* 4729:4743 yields 0.3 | 8.53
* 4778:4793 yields 3.4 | 6.64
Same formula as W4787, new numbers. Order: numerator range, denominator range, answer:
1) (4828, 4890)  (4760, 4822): 1.15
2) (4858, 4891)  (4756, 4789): 1.23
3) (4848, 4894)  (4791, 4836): 1.07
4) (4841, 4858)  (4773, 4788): 1.44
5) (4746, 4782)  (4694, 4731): 0.92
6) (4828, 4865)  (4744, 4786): 1.17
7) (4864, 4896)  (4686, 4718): 1.00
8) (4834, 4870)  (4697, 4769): 1.09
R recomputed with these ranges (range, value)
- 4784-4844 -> 8.01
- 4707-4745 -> 8.61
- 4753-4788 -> 7.38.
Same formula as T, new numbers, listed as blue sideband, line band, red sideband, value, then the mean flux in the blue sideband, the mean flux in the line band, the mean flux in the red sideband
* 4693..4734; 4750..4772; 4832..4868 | 0.08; 8.72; 8.18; 8.89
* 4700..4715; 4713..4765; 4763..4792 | -0.09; 8.71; 8.6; 6.9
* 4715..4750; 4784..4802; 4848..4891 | 0.20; 8.67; 7.27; 8.75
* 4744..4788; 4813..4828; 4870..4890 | -0.07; 7.7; 8.55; 8.35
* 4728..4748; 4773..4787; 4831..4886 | 0.31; 8.65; 6.5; 8.65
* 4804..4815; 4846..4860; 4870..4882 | -0.14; 8.54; 9.44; 8.19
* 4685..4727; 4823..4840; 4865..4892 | 0.08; 9.01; 8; 8.48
